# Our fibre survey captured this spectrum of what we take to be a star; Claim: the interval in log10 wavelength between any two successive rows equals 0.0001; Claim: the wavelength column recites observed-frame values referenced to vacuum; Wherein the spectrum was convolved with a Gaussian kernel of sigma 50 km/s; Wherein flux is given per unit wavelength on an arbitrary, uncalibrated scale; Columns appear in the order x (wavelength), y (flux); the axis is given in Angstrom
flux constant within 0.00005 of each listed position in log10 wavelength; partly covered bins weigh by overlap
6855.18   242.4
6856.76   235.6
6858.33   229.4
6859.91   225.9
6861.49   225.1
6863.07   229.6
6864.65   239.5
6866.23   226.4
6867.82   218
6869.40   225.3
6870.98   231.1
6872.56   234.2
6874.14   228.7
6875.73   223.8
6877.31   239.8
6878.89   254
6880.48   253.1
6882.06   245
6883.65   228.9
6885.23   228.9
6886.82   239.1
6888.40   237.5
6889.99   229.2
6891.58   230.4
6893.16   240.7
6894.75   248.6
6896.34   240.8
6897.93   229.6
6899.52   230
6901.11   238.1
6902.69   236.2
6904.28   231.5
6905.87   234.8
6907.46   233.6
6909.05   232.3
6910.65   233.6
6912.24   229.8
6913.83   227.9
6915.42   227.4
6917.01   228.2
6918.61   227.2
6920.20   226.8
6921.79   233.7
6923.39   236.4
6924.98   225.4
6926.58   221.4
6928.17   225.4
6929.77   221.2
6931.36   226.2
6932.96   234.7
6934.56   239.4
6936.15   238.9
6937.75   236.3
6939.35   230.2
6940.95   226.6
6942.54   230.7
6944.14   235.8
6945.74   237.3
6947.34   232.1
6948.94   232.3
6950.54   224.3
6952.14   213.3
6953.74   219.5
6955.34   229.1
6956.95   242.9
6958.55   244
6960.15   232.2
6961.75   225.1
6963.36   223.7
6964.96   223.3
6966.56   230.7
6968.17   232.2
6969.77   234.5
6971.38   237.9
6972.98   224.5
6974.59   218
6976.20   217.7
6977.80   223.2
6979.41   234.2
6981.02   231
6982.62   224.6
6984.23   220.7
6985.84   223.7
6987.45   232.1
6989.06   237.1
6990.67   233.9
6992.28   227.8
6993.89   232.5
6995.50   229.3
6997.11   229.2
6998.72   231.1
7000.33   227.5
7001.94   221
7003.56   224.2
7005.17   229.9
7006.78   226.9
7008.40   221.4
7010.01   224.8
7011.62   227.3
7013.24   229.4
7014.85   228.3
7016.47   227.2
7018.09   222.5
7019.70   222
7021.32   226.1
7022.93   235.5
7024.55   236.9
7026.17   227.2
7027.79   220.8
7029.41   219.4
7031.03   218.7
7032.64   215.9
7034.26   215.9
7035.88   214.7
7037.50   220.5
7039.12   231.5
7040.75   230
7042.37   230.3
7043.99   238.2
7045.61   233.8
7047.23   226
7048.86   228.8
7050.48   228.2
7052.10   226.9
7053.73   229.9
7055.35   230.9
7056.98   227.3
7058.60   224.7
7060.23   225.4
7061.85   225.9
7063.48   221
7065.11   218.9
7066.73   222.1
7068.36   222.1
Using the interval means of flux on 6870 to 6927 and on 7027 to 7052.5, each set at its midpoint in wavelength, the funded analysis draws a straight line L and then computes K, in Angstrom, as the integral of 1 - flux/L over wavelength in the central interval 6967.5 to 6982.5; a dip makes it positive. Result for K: 0.1 Angstrom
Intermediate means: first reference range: 234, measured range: 228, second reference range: 225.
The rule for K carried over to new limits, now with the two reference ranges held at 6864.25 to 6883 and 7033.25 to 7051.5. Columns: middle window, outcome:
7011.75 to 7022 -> 0.1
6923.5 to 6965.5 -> 0.3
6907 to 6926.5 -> 0.2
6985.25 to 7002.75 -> 0.0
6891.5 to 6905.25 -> -0.2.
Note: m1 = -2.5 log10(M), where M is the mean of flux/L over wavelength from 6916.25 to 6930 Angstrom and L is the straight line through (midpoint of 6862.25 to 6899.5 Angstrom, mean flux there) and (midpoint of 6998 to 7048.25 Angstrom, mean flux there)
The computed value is 0.02 mag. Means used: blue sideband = 235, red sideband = 226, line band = 227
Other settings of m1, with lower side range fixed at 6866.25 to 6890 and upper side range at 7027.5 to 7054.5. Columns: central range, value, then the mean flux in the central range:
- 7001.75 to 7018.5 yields 0.01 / 226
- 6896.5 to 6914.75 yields 0.00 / 233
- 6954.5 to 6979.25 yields 0.00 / 229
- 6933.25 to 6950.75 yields -0.01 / 233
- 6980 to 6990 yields 0.00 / 228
